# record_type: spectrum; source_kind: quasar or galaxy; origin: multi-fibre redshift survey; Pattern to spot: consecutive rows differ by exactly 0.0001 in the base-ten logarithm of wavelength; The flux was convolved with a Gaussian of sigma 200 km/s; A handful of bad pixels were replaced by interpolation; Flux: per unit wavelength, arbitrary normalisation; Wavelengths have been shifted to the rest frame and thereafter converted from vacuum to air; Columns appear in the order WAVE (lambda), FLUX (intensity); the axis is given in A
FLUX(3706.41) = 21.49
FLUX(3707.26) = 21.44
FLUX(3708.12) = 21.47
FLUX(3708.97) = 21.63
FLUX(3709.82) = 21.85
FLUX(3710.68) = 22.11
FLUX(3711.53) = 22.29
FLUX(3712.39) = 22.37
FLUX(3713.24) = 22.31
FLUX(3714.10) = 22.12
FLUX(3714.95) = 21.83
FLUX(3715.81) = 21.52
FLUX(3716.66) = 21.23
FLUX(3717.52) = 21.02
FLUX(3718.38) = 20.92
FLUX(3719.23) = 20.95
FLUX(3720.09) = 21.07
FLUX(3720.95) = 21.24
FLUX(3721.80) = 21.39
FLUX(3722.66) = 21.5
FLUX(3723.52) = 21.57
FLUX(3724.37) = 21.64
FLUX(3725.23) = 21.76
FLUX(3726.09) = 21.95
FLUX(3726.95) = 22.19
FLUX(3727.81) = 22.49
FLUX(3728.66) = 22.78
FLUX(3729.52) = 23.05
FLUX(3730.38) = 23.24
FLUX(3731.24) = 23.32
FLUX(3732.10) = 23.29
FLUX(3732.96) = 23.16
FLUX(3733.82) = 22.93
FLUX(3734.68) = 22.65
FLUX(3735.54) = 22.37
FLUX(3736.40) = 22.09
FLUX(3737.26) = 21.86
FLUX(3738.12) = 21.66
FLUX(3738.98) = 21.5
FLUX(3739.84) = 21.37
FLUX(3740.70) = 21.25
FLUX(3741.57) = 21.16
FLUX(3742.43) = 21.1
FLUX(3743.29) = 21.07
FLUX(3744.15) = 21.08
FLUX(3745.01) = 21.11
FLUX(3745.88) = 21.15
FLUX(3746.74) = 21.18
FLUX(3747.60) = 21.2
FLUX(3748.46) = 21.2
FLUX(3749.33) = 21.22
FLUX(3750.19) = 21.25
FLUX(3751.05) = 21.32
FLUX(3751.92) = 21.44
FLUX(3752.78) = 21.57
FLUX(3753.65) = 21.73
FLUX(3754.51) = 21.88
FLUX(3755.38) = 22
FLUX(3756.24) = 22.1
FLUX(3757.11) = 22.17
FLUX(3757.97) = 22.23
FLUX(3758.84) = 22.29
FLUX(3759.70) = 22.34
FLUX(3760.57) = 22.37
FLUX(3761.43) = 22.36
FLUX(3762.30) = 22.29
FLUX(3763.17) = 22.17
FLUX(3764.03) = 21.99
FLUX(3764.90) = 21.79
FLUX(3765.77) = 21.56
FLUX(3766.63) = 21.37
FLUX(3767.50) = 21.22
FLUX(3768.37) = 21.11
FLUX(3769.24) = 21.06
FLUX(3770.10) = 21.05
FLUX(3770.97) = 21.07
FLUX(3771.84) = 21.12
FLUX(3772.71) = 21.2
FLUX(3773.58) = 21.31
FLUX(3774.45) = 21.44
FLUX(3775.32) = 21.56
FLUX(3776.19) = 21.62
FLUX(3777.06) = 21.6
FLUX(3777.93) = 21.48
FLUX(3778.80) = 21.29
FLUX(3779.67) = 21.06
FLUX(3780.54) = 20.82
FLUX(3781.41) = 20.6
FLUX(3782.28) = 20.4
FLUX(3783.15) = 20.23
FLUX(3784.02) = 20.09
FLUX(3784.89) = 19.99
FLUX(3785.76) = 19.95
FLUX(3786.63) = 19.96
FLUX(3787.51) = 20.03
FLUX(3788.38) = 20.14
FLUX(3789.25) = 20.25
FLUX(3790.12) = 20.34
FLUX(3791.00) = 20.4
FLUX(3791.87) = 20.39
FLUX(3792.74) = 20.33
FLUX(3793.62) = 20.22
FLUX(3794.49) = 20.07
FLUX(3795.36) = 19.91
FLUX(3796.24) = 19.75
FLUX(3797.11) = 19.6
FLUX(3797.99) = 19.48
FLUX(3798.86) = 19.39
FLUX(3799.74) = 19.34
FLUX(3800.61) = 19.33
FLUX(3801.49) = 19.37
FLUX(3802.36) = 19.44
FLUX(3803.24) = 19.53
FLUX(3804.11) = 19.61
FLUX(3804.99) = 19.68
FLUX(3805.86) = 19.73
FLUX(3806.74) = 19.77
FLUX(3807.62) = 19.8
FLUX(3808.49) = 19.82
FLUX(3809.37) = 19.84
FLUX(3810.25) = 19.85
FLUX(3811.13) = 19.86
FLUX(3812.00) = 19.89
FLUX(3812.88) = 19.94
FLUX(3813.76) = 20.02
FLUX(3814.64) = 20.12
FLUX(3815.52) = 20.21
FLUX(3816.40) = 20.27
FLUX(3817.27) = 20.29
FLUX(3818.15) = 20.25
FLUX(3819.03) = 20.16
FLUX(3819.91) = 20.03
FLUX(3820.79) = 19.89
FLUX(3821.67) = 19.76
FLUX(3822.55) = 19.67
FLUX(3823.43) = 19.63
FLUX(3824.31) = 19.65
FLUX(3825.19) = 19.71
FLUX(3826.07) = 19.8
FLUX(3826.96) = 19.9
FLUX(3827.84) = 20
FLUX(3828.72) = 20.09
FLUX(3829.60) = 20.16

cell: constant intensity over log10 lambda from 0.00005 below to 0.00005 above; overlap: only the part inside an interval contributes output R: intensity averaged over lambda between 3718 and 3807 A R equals 21.2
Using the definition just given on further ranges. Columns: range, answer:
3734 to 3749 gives 21.5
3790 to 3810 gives 19.8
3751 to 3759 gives 21.9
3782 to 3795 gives 20.2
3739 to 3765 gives 21.6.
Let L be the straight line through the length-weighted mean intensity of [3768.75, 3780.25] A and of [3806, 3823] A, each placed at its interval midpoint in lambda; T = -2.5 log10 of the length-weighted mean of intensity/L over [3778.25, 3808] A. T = 0.035 mag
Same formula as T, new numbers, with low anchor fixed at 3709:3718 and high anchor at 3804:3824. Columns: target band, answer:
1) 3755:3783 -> -0.04 mag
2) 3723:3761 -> -0.03 mag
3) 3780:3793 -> 0.01 mag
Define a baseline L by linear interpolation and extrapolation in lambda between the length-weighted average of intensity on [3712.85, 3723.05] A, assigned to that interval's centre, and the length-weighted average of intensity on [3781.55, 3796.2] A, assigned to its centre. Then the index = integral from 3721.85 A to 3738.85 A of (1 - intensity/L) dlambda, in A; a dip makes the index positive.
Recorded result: -0.93 A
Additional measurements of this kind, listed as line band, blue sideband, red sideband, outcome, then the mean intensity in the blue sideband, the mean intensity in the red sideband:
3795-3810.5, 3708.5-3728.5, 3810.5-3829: 0.5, 21.7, 20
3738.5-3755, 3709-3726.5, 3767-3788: 0.0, 21.6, 20.9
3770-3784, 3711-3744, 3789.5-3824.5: -0.3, 21.9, 19.9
